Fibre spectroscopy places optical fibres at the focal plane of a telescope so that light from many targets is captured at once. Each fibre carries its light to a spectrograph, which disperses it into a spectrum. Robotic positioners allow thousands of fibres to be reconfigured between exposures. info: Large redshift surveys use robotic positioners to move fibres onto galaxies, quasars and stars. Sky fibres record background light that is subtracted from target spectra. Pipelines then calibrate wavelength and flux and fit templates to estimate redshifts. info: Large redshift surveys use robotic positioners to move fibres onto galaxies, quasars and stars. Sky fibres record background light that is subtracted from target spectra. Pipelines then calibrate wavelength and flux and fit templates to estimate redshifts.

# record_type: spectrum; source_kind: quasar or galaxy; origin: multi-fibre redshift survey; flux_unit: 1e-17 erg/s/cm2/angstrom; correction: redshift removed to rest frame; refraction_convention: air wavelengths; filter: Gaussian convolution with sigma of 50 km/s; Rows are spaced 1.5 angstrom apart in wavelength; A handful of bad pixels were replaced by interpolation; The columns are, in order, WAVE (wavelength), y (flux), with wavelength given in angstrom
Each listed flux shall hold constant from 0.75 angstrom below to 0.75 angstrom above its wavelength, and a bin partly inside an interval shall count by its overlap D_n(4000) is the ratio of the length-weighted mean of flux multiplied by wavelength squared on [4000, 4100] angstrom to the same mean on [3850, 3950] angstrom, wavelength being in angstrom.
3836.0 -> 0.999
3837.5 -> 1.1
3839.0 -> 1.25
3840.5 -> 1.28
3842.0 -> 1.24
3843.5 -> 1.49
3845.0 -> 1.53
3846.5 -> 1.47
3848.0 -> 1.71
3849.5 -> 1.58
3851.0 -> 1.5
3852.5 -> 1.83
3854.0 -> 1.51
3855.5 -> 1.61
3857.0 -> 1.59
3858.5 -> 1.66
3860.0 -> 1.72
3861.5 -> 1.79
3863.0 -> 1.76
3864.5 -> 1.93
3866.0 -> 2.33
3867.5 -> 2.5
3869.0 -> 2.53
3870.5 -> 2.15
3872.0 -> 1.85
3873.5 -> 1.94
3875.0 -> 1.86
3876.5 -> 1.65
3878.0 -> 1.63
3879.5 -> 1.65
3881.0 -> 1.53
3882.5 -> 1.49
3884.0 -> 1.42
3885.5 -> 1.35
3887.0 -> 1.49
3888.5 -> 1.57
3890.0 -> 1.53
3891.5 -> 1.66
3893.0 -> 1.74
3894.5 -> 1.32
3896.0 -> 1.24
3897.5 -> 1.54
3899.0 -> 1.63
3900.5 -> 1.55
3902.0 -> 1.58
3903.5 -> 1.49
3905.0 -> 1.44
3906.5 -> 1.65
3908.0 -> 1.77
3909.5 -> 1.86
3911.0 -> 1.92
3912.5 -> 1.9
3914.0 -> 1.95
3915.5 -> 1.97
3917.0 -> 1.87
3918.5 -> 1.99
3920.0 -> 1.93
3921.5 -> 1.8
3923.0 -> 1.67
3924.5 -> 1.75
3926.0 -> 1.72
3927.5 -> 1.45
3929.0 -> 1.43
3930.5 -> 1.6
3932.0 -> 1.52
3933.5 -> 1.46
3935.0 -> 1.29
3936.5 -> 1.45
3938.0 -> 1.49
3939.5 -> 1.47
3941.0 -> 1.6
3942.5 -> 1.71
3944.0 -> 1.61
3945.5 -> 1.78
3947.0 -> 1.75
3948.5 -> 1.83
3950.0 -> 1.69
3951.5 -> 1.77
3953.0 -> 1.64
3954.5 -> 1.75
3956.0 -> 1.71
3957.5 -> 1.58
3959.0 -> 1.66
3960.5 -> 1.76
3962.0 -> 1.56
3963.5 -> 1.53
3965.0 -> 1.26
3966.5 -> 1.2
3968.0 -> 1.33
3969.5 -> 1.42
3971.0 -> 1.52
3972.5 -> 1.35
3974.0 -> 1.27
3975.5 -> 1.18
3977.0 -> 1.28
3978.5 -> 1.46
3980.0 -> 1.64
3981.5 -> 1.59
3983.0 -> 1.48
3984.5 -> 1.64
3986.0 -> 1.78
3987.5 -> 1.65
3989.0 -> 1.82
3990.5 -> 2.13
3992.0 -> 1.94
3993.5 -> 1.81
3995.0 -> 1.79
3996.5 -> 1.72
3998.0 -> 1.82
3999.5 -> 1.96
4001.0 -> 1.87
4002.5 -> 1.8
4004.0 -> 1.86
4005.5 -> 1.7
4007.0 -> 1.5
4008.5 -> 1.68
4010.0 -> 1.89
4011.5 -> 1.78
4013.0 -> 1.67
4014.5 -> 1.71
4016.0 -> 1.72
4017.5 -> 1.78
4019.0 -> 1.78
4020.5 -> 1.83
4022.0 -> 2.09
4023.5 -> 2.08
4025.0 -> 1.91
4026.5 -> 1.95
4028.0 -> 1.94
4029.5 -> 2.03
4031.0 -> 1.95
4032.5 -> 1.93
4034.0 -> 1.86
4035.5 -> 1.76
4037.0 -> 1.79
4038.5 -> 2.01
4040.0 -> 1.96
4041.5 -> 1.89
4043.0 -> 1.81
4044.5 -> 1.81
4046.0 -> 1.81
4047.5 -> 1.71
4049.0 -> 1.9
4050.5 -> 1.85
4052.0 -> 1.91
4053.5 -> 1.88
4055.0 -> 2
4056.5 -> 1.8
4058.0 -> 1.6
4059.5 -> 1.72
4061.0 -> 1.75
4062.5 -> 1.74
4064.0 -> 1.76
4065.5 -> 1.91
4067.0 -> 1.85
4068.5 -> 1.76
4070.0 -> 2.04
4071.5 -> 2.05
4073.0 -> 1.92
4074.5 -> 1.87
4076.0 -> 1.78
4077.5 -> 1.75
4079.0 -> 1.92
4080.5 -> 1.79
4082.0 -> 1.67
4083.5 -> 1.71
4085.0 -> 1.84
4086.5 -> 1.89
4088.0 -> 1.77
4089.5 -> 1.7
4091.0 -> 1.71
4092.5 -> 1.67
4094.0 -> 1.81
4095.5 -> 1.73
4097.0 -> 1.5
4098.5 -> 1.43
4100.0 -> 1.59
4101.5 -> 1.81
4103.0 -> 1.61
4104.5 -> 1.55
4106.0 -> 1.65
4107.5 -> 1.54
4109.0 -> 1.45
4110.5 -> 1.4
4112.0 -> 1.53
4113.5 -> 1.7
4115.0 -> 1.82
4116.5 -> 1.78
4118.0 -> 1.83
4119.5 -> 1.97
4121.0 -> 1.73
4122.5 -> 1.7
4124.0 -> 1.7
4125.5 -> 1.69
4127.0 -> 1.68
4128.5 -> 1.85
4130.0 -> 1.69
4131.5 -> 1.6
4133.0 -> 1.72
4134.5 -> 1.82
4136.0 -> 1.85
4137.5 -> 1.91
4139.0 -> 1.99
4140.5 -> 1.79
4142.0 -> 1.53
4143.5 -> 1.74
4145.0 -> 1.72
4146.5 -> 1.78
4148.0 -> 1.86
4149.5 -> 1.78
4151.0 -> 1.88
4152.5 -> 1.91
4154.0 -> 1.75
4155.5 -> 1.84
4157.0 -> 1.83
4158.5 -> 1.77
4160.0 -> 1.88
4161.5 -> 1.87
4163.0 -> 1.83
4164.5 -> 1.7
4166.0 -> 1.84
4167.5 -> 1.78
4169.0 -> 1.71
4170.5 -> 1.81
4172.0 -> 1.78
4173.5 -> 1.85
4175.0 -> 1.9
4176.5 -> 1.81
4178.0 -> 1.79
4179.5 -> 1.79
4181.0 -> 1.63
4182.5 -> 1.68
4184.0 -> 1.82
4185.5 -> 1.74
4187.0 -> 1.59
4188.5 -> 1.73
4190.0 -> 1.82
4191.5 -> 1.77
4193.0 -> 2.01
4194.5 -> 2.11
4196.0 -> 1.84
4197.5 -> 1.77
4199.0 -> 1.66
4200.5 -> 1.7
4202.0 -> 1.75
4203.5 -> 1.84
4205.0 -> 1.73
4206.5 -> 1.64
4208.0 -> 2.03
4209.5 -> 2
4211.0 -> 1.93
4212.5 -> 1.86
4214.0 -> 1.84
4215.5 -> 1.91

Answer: 1.16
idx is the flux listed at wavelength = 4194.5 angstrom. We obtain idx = 2.11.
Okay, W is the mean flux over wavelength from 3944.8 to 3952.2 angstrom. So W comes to 1.76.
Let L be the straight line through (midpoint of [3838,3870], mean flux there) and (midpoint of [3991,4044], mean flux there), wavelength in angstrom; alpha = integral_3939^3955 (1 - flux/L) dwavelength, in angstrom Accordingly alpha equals 0.8 angstrom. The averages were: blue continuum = 1.7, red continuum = 1.85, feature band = 1.69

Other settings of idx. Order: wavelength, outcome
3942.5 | 1.71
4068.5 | 1.76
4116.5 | 1.78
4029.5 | 2.03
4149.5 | 1.78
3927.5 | 1.45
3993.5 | 1.81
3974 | 1.27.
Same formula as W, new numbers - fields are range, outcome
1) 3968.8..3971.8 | 1.47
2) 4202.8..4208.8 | 1.81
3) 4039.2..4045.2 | 1.87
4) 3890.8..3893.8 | 1.69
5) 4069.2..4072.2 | 2.04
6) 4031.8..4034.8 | 1.89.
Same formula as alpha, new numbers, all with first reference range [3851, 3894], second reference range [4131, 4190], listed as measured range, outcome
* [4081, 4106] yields 1.28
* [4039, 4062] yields -0.71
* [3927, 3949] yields 2.49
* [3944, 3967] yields 1.65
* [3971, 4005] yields 1.82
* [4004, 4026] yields -0.36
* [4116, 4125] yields -0.01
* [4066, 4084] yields -0.70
